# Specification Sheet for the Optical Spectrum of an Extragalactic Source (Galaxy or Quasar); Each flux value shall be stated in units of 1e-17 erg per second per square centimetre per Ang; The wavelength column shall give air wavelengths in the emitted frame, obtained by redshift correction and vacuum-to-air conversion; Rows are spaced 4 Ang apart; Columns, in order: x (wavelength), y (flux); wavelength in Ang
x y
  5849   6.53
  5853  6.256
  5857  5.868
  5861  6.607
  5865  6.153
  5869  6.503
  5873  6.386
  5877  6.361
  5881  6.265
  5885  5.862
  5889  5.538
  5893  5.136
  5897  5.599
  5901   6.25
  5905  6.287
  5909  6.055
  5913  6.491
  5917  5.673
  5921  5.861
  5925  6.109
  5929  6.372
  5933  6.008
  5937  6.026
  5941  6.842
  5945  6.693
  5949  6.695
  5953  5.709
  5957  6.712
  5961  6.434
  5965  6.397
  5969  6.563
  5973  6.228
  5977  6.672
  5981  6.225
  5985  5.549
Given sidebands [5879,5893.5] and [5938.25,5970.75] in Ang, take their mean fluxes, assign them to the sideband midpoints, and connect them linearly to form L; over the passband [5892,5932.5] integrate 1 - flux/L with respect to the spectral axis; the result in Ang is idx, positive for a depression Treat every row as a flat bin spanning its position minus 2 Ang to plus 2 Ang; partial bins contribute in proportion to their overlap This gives 0.2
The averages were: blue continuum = 5.76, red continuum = 6.49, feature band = 6.01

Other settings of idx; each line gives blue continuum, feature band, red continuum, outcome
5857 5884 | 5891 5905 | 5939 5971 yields 1.39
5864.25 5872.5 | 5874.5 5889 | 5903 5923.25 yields 0.45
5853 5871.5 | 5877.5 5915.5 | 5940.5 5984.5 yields 2.26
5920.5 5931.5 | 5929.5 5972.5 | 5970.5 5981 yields -0.83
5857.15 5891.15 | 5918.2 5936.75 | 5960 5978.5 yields 0.80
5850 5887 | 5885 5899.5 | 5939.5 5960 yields 1.88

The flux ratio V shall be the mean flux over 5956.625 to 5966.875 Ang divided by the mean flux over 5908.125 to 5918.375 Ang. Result 1.1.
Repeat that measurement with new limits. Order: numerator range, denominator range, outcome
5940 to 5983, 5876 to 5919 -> 1.09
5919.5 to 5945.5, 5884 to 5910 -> 1.08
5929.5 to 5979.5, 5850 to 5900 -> 1.06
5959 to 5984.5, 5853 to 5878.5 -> 1.01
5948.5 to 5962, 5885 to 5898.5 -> 1.16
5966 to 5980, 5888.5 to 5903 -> 1.15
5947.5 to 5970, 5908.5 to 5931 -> 1.05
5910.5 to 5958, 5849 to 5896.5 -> 1.03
